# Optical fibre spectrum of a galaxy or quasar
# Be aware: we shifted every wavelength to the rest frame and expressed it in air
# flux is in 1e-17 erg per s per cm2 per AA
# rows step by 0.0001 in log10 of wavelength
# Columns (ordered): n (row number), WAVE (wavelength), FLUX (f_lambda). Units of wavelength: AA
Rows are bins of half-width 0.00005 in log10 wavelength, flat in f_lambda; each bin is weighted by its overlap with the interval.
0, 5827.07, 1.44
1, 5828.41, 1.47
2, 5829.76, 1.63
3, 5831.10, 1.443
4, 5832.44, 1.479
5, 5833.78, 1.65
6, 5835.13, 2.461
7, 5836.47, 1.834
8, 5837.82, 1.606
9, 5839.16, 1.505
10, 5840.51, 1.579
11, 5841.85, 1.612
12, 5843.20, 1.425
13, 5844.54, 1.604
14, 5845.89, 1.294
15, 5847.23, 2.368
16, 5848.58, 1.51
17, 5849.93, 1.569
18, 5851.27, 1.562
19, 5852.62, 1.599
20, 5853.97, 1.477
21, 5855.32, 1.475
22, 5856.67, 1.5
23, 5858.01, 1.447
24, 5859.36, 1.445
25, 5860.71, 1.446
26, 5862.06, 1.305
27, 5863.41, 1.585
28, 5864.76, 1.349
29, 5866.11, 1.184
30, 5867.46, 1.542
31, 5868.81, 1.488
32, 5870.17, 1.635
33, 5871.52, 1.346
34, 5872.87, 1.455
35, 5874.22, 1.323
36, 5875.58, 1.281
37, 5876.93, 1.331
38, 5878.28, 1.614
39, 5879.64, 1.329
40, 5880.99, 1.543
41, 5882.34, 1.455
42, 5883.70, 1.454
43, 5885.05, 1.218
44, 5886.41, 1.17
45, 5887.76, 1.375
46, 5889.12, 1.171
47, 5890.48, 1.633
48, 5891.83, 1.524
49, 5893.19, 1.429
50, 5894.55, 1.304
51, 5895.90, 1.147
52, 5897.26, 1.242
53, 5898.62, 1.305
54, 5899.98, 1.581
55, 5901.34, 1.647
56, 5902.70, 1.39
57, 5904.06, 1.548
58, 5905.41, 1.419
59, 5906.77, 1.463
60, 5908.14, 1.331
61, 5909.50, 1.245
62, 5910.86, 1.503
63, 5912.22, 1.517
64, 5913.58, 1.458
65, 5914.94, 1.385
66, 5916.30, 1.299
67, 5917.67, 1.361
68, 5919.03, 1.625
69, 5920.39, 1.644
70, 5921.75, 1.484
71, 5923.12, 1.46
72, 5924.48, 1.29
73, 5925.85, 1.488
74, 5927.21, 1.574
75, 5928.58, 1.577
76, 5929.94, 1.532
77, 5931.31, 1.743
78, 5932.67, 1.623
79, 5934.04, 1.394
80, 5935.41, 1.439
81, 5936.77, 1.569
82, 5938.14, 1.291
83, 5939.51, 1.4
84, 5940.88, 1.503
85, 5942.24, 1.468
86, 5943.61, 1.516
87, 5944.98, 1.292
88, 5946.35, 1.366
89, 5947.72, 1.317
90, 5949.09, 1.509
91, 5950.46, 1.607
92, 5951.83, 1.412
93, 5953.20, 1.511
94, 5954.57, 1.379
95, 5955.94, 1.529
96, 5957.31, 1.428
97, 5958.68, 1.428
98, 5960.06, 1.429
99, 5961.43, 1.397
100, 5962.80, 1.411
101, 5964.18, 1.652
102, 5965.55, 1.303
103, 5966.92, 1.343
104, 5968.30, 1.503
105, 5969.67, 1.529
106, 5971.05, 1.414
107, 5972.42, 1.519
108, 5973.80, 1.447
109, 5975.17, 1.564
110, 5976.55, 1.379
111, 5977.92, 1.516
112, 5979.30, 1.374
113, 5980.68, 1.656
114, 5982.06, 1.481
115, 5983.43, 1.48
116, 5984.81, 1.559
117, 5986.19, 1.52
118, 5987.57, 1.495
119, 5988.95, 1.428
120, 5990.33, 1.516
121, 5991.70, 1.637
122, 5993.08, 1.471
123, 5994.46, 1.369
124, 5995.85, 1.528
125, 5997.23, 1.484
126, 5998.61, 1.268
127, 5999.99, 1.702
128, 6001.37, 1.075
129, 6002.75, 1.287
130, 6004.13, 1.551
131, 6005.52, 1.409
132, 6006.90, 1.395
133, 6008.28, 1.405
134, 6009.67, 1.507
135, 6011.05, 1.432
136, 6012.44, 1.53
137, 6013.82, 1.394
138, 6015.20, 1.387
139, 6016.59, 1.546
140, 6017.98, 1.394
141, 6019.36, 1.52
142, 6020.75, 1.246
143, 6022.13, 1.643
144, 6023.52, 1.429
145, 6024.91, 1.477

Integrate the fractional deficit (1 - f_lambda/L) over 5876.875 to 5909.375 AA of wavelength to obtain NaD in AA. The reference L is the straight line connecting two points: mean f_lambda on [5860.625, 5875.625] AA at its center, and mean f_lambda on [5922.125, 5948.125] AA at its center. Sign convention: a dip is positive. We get 0.79 AA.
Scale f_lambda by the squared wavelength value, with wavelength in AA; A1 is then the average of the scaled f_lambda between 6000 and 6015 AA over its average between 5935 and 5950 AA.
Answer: 1.0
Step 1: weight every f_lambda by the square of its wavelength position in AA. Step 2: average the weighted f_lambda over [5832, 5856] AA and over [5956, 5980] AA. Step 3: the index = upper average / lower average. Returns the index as 0.9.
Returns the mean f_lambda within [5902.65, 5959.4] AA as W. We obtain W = 1.46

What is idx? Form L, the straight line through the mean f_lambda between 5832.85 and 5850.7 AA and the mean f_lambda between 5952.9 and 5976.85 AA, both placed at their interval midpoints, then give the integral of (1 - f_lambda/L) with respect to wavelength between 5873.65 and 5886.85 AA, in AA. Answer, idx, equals 2.0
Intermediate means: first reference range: 1.69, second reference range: 1.45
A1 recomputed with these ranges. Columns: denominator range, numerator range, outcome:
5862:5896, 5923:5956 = 1.07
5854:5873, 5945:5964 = 1.03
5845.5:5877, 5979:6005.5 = 1.03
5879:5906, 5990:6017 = 1.07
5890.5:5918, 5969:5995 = 1.09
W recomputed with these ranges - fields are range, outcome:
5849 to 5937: 1.44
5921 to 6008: 1.46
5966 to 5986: 1.48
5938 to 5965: 1.44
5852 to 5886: 1.43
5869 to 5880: 1.42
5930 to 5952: 1.47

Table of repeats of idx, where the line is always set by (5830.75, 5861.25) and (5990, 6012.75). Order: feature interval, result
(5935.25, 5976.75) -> 1.18 AA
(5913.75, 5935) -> 0.37 AA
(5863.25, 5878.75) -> 1.57 AA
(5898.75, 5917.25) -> 1.22 AA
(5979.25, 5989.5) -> -0.33 AA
